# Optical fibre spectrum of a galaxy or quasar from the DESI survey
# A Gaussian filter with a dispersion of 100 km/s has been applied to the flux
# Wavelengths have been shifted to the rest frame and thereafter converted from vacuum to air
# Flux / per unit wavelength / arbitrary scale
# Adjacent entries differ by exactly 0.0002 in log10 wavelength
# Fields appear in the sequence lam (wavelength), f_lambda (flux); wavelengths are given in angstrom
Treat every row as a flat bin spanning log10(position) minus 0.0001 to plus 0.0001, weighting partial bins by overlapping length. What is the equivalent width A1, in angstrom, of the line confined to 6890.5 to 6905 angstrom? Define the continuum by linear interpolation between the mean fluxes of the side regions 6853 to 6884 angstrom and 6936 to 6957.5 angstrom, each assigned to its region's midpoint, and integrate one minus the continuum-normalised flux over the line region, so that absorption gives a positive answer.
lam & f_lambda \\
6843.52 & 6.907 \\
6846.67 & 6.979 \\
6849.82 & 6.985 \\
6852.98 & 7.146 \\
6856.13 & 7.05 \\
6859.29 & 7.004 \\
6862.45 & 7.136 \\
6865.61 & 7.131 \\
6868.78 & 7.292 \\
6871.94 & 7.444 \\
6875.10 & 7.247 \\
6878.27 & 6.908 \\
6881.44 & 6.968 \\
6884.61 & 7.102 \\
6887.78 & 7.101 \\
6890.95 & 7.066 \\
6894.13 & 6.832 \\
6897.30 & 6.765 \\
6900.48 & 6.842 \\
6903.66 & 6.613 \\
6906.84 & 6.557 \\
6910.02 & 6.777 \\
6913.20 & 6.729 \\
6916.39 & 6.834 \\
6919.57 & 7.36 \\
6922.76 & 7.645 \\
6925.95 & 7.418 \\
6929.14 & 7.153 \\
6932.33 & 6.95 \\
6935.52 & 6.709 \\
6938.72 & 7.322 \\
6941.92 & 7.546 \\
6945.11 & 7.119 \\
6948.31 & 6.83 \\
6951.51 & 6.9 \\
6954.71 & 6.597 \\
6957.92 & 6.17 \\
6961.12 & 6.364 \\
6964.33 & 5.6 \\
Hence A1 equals 0.5 angstrom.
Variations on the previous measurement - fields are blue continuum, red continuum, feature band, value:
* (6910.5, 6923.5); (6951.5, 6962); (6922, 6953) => -1.78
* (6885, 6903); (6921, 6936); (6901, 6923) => 0.59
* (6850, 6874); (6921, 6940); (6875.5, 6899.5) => 0.67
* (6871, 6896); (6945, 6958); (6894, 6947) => -0.97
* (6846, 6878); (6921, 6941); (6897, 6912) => 0.99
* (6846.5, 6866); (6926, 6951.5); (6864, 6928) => 0.44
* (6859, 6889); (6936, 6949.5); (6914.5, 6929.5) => -0.25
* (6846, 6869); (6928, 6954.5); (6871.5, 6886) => -0.08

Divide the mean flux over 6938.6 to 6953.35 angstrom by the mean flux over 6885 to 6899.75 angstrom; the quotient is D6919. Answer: 1.0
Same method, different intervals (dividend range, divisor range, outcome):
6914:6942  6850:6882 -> 1.01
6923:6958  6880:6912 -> 1.03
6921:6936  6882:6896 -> 1.03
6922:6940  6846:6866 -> 1.02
